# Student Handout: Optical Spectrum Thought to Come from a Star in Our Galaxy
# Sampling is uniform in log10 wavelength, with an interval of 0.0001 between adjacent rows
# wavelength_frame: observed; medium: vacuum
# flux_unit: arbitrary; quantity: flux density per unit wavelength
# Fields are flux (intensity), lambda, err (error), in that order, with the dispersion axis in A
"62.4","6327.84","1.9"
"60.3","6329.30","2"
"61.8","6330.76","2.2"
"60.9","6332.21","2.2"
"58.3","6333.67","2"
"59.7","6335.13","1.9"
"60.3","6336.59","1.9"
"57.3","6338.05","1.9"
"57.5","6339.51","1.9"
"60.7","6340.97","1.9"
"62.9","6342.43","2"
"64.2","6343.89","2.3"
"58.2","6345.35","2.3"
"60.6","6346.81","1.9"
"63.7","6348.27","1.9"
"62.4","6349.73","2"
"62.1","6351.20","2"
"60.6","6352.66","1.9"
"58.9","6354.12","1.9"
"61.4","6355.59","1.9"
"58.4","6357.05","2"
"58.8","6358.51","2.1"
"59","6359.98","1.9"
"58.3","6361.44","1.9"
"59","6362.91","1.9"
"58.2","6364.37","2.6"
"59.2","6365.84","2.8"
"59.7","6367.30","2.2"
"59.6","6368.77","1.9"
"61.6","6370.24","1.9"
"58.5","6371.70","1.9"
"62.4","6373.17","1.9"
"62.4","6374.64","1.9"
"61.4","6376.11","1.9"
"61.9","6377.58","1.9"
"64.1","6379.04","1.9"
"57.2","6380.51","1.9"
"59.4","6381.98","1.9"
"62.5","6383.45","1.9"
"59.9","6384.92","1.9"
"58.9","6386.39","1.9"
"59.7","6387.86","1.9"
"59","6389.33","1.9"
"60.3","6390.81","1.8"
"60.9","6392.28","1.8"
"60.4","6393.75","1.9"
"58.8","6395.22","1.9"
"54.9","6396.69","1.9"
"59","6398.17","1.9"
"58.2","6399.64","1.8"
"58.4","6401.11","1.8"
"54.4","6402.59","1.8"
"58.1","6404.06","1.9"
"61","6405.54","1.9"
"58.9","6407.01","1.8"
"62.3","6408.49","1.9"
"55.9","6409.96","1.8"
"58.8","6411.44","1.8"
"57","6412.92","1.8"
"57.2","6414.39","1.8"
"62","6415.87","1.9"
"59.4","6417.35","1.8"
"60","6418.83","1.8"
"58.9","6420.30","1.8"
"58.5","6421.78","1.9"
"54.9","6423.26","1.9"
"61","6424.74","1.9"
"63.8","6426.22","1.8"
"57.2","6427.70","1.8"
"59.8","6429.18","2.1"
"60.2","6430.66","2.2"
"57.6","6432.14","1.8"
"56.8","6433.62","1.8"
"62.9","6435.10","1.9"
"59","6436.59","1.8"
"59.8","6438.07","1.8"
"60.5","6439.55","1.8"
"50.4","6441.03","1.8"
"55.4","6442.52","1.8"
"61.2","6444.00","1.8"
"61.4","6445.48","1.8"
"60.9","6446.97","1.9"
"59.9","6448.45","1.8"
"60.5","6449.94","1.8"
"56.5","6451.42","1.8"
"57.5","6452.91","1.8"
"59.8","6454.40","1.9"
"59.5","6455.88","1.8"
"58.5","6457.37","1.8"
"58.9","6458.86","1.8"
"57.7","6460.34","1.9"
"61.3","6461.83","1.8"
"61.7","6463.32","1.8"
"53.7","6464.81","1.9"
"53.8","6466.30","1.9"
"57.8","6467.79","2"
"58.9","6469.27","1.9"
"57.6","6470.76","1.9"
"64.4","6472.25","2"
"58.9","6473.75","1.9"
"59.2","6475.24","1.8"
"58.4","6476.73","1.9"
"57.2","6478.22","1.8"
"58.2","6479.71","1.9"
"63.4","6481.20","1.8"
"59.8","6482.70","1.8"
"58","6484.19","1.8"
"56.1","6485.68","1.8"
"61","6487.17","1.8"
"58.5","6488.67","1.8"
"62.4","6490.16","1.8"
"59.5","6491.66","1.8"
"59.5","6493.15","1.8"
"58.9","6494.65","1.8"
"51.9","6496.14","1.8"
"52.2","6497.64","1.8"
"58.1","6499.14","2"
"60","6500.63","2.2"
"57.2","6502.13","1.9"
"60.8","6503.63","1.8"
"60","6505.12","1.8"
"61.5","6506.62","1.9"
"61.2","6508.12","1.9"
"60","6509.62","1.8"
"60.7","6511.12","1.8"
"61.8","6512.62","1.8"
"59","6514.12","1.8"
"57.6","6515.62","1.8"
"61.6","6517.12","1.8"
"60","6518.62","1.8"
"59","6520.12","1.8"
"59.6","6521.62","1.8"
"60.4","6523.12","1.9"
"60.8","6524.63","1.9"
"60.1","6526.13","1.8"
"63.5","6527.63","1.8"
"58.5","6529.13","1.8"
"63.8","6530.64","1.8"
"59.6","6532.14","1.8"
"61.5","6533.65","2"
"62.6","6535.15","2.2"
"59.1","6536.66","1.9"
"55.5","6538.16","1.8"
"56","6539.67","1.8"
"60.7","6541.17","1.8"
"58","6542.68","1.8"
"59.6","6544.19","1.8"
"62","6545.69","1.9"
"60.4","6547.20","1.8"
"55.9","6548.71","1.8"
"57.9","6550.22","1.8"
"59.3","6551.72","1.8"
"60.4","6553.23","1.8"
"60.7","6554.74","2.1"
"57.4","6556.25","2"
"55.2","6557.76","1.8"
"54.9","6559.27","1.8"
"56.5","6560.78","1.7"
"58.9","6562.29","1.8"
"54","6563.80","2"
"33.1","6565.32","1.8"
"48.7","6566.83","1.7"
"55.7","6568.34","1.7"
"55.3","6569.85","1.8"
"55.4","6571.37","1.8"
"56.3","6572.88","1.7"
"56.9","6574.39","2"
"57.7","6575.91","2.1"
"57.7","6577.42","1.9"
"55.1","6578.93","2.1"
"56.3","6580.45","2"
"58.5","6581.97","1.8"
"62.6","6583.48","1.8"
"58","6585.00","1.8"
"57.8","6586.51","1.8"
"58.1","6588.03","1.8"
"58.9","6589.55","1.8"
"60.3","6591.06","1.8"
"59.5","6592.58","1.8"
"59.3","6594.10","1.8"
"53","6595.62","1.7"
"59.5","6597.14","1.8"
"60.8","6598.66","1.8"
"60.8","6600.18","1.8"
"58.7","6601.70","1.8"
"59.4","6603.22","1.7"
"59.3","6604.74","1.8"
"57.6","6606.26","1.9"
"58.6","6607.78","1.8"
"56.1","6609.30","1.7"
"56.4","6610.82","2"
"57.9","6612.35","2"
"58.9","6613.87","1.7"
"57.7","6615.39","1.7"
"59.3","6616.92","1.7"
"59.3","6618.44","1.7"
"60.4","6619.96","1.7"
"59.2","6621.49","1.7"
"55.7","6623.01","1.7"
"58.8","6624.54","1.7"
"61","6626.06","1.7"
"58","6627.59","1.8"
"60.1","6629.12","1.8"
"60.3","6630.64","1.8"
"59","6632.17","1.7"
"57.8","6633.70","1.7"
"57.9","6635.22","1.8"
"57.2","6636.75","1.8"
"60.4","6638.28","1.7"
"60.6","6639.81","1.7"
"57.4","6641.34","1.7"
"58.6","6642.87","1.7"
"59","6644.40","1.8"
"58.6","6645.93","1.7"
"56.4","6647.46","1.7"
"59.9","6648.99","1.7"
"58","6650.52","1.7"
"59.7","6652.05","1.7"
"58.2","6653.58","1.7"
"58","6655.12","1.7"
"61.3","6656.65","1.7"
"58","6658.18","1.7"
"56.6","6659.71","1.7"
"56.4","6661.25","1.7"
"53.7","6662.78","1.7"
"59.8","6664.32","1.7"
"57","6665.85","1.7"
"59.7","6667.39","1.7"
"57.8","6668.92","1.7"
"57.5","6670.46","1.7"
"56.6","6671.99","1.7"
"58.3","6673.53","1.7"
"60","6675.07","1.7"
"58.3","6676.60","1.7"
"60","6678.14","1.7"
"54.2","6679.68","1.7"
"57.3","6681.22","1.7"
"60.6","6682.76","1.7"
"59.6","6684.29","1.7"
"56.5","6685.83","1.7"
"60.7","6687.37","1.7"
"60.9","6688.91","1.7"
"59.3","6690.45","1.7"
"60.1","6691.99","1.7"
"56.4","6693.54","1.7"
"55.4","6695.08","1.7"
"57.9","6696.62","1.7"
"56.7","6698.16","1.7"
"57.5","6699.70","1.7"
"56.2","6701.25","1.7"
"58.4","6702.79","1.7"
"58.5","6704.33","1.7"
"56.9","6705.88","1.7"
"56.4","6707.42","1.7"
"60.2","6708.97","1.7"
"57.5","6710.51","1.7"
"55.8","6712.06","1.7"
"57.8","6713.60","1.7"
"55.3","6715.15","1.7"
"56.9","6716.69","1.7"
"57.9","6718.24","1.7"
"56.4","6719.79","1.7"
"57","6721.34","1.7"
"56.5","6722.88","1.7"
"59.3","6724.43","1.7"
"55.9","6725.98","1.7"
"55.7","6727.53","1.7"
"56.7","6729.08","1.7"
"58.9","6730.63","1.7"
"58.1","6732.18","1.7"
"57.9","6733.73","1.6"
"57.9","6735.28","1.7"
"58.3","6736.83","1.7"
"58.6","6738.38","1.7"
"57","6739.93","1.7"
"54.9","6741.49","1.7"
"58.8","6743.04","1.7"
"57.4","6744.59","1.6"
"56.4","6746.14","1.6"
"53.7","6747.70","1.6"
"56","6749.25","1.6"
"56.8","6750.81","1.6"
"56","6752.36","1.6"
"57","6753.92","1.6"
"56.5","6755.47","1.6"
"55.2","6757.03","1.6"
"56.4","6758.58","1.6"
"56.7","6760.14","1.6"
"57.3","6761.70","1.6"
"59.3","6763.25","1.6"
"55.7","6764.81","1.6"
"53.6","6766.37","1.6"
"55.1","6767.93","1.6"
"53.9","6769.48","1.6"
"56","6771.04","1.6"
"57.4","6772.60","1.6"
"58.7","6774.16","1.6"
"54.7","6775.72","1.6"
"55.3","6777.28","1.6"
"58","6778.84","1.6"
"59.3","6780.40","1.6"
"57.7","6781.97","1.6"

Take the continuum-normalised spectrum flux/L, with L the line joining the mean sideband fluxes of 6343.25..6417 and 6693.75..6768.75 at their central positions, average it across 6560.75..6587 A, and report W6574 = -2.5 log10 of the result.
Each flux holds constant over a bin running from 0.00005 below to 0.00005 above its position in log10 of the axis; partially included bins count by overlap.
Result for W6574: 0.06 mag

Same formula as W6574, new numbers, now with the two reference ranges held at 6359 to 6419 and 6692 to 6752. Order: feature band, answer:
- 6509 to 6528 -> -0.03 mag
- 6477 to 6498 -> 0.01 mag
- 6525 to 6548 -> -0.03 mag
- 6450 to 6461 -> 0.01 mag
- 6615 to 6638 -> -0.02 mag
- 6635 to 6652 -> -0.02 mag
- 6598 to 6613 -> -0.01 mag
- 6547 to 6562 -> 0.01 mag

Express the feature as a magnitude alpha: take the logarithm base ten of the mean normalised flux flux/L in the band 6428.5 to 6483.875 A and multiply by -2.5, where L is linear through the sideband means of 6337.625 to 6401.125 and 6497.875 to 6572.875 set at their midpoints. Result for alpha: 0.00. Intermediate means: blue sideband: 60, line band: 58.9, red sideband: 58.3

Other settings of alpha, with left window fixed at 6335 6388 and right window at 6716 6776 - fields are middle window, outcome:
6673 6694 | -0.03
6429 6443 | 0.03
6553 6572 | 0.08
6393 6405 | 0.04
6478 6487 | 0.00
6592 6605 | -0.01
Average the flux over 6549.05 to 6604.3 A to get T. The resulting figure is 56.9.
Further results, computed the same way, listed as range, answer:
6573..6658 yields 58.6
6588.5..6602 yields 59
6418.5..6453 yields 59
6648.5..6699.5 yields 58.2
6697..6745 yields 57.3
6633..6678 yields 58.3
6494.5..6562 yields 59.1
